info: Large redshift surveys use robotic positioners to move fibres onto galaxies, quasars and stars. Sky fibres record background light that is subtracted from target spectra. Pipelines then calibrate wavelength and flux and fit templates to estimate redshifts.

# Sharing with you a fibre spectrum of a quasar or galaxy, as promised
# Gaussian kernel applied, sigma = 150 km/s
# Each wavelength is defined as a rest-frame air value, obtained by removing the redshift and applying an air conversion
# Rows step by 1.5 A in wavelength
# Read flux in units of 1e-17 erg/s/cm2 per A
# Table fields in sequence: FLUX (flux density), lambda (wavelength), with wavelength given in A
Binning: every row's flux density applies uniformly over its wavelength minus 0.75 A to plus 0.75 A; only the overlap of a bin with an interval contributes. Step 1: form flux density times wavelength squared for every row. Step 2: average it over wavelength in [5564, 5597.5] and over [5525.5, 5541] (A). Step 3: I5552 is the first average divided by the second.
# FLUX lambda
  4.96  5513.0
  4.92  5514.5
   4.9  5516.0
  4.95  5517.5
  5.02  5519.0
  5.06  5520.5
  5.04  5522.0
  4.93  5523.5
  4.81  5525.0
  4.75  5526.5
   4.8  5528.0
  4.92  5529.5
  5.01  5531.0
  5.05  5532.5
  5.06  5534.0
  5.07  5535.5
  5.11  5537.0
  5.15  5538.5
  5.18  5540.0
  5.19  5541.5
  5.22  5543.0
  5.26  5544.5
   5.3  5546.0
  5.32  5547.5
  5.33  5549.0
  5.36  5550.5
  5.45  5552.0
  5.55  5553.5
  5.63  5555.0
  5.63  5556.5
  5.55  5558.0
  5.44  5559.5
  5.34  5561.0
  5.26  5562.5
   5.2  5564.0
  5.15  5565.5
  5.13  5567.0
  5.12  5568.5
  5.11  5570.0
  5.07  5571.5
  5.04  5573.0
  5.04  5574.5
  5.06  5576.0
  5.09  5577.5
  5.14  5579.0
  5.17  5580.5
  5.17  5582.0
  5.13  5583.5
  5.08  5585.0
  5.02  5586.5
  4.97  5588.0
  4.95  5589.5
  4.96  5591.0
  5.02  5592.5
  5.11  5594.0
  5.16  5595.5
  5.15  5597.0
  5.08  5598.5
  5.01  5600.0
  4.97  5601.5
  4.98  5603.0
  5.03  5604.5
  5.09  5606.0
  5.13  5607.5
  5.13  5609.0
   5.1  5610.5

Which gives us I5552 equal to 1.03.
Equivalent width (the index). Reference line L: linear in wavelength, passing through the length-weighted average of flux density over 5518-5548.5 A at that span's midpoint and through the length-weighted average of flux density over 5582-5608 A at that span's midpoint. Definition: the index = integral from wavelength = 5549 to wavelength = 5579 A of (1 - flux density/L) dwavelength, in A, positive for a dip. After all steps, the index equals -1.3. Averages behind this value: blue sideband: 5.06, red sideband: 5.05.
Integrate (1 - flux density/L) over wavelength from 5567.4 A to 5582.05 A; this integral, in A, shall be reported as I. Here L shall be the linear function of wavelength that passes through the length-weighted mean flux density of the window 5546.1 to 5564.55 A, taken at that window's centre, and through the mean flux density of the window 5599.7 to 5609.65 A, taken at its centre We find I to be 0.5 A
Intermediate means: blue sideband 5.42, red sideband 5.05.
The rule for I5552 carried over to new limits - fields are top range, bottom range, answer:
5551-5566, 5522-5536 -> 1.11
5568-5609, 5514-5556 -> 1.01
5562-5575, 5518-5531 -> 1.06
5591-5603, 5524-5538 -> 1.05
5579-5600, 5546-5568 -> 0.96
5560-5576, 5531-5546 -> 1.01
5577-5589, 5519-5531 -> 1.06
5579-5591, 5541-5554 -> 0.96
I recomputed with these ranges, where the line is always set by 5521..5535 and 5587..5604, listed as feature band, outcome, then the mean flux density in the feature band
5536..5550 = -0.8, 5.23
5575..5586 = -0.2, 5.12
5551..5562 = -1.2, 5.5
